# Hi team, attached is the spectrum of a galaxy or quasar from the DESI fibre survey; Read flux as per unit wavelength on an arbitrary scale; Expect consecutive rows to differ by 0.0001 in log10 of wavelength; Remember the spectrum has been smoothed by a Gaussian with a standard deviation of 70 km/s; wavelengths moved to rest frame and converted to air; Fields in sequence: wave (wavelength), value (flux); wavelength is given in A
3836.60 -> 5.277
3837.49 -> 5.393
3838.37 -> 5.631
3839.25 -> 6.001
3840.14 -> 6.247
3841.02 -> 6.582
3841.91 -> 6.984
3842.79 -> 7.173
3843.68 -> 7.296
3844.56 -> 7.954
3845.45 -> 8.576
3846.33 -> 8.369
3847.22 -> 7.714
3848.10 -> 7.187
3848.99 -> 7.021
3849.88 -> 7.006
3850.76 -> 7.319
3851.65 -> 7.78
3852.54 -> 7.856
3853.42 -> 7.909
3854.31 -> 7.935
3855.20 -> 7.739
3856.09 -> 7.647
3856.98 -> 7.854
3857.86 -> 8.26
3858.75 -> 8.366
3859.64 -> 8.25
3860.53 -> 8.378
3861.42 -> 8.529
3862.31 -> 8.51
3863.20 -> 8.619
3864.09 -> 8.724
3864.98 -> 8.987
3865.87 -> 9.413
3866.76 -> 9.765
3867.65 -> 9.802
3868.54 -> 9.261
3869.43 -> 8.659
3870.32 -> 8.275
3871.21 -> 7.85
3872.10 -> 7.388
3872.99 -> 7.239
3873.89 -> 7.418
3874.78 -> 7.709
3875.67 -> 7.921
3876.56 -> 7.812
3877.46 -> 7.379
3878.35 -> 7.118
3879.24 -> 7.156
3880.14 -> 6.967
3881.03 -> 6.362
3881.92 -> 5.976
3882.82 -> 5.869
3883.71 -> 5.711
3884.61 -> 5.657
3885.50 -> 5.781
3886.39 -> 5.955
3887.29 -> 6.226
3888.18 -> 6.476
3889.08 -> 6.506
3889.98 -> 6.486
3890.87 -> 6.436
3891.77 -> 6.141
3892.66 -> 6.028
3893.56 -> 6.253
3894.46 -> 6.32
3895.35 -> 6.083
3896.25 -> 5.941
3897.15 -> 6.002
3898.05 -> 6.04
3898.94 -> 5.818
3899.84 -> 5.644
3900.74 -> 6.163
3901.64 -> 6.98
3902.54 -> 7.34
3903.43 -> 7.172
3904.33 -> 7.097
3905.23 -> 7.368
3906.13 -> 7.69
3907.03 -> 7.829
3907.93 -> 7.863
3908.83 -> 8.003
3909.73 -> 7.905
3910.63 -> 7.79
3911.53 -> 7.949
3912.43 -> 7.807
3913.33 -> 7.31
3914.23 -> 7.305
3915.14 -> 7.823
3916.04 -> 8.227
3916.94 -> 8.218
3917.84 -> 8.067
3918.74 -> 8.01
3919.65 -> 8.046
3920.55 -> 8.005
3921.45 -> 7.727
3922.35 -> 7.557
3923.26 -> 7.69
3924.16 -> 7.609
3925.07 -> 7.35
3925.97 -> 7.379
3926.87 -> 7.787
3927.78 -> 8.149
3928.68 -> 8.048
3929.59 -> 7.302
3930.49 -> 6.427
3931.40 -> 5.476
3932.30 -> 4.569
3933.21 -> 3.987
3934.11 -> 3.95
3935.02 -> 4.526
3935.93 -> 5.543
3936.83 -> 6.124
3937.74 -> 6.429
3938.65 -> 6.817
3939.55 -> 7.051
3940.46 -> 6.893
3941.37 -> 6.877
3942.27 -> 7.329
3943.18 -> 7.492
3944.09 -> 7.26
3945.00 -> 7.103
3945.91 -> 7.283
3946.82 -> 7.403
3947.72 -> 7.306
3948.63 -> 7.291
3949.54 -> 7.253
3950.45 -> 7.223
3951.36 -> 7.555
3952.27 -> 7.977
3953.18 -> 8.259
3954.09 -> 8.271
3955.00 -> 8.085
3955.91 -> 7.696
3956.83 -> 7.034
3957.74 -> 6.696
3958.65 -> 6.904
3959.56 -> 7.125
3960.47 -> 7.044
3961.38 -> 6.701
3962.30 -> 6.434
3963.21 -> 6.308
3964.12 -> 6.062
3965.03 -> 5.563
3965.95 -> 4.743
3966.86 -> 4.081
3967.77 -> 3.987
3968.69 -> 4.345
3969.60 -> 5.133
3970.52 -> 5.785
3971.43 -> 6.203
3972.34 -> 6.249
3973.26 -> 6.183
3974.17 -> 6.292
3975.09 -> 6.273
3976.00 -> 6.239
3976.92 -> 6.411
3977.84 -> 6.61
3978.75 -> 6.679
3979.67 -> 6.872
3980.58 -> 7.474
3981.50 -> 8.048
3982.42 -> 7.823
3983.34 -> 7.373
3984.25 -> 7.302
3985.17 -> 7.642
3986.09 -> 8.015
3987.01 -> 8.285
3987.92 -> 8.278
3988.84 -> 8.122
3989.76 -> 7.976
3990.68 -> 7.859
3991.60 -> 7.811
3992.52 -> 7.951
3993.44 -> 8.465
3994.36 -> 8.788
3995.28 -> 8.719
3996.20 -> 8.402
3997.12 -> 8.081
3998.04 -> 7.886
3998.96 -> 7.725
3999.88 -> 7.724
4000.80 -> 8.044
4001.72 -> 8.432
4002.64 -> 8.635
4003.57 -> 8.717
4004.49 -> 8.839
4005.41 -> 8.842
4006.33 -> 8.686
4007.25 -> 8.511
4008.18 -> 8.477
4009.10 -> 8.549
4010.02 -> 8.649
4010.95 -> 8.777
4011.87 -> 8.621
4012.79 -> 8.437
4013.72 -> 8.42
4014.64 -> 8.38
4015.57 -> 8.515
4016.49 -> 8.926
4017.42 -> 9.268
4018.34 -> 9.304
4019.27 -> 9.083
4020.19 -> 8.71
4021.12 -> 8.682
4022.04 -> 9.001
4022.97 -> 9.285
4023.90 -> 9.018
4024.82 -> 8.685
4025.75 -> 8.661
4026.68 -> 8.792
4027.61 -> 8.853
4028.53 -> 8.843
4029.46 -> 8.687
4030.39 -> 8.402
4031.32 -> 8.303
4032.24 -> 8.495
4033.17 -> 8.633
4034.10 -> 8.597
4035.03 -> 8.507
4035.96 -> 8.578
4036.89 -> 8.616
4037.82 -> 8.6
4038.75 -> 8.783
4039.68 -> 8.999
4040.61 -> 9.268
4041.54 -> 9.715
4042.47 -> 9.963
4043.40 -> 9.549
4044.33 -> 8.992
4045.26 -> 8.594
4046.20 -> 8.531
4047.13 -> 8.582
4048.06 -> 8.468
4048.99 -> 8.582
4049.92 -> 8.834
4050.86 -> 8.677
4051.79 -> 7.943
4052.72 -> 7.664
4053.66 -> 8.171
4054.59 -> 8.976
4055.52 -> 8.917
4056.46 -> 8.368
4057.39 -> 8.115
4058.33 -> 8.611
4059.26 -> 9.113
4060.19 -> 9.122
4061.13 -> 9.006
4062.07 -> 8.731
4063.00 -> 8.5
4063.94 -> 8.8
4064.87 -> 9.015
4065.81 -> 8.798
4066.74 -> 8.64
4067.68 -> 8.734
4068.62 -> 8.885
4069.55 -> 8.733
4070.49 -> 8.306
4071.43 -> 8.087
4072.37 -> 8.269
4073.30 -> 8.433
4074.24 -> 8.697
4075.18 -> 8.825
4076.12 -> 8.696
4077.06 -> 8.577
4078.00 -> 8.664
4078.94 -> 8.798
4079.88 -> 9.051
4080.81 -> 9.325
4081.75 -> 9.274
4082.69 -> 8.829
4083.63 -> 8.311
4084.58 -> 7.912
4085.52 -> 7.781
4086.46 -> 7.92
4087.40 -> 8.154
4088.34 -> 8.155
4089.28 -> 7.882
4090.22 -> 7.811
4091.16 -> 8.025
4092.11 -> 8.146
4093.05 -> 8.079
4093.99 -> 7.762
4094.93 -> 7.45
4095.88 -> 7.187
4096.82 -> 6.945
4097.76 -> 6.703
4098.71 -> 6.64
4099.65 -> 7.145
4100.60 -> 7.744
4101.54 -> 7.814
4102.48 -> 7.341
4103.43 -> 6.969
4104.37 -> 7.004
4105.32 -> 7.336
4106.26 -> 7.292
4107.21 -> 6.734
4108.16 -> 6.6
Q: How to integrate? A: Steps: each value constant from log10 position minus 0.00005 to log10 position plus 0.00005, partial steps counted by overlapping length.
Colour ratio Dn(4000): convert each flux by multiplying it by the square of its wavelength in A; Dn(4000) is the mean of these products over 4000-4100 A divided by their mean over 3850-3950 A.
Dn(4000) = 1.3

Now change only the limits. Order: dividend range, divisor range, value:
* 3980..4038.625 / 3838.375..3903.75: 1.25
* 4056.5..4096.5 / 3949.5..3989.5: 1.31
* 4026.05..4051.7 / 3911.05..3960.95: 1.29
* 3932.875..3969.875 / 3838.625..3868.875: 0.86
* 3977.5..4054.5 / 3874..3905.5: 1.38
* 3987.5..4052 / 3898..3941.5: 1.29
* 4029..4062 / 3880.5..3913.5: 1.41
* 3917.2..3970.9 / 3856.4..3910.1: 0.96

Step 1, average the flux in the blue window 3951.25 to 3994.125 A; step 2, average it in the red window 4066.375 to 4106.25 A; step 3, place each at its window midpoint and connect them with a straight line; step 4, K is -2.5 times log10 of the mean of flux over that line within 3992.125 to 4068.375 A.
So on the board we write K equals -0.16 mag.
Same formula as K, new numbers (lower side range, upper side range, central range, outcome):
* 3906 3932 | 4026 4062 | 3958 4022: 0.10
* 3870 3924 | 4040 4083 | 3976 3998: 0.03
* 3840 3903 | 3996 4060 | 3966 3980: 0.38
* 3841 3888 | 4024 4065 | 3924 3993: 0.20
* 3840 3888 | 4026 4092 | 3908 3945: 0.12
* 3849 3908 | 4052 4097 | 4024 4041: -0.06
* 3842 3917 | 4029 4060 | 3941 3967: 0.14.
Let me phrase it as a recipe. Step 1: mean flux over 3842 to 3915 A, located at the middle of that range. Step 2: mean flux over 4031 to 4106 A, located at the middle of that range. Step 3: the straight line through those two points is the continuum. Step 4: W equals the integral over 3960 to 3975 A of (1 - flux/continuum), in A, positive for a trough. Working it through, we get 4.08 A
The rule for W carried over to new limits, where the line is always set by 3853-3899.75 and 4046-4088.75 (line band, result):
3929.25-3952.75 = 3.6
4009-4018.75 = -0.6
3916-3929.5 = -0.4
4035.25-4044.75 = -0.8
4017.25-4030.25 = -1.0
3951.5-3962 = 0.6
